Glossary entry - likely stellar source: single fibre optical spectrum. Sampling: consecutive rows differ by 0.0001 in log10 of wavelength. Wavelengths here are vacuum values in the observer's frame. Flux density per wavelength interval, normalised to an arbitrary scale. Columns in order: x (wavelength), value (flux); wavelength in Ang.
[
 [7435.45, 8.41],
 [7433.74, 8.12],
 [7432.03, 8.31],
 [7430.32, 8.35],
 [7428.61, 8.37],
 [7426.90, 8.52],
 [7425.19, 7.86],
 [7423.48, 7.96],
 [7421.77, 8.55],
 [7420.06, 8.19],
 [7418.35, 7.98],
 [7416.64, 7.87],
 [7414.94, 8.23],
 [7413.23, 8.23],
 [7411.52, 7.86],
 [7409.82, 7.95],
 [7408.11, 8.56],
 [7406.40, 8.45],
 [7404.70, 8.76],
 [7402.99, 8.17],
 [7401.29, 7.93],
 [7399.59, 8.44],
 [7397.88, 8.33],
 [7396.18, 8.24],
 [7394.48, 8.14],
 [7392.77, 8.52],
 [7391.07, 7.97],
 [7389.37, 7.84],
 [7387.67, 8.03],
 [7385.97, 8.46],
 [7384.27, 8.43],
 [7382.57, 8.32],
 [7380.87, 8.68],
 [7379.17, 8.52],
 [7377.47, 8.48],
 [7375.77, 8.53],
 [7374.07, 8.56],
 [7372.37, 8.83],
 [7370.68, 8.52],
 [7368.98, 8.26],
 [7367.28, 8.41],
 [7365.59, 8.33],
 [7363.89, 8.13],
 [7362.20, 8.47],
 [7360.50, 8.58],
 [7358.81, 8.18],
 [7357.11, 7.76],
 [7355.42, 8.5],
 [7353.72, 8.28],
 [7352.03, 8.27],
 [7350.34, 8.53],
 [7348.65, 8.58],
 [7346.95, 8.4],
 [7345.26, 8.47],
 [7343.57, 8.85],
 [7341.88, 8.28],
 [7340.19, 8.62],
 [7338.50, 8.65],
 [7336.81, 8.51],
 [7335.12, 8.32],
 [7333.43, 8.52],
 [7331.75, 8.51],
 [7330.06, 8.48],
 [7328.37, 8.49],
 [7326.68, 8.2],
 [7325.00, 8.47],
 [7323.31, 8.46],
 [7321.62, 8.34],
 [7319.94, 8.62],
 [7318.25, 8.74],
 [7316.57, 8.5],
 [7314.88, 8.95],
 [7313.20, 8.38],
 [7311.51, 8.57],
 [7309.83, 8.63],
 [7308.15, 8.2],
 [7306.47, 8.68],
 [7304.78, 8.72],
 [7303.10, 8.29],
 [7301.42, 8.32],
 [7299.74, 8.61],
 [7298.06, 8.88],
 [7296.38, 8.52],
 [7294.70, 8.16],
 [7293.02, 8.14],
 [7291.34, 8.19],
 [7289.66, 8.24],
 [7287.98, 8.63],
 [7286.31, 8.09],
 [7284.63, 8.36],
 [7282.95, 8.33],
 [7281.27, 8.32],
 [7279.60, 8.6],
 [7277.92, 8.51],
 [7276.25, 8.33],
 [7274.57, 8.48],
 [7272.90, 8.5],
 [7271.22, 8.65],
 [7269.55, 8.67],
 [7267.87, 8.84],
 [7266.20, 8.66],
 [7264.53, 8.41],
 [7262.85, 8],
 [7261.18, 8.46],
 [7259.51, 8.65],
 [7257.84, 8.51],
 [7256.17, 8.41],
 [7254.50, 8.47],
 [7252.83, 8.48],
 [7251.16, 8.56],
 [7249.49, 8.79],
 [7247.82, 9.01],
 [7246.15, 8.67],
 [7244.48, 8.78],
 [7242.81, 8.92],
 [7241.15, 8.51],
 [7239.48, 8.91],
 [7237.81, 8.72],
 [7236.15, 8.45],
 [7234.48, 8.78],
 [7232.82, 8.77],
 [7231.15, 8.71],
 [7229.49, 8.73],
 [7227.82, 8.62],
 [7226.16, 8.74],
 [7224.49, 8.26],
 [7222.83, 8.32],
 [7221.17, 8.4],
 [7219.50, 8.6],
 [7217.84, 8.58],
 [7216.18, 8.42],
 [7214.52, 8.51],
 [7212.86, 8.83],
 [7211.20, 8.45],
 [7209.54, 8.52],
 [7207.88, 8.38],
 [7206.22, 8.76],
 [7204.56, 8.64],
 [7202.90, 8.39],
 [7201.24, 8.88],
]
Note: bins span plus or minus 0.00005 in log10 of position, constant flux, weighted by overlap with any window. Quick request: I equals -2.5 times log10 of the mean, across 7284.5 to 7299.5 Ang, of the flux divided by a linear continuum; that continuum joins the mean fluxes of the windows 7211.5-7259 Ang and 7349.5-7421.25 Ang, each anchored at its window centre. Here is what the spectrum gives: 0.02 mag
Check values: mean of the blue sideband 8.62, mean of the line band 8.37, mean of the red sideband 8.3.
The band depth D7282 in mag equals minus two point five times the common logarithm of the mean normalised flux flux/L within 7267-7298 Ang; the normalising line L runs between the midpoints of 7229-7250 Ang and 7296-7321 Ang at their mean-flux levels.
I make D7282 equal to 0.03 mag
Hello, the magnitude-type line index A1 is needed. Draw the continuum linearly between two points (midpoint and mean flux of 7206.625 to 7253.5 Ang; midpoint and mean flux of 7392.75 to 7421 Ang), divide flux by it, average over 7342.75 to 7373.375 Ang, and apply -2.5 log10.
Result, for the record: -0.01 mag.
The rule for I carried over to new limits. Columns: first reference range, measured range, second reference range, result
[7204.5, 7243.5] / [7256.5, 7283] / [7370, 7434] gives 0.00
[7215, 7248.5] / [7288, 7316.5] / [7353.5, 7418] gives 0.00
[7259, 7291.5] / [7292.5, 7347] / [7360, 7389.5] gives -0.01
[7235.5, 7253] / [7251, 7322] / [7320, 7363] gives 0.01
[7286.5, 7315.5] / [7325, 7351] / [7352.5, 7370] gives -0.02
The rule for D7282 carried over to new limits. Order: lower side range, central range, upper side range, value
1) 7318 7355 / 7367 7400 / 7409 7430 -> -0.01 mag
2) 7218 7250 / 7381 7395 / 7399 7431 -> 0.01 mag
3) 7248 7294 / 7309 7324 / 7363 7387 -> -0.01 mag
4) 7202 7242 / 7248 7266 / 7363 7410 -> 0.00 mag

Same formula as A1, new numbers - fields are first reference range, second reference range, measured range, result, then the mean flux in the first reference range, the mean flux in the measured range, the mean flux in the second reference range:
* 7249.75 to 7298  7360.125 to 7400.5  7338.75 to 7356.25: -0.01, 8.45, 8.48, 8.37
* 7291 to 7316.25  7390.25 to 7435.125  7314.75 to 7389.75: -0.01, 8.49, 8.44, 8.23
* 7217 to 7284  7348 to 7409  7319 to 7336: 0.00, 8.58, 8.44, 8.36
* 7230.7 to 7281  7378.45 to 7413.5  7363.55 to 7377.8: -0.02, 8.6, 8.46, 8.28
